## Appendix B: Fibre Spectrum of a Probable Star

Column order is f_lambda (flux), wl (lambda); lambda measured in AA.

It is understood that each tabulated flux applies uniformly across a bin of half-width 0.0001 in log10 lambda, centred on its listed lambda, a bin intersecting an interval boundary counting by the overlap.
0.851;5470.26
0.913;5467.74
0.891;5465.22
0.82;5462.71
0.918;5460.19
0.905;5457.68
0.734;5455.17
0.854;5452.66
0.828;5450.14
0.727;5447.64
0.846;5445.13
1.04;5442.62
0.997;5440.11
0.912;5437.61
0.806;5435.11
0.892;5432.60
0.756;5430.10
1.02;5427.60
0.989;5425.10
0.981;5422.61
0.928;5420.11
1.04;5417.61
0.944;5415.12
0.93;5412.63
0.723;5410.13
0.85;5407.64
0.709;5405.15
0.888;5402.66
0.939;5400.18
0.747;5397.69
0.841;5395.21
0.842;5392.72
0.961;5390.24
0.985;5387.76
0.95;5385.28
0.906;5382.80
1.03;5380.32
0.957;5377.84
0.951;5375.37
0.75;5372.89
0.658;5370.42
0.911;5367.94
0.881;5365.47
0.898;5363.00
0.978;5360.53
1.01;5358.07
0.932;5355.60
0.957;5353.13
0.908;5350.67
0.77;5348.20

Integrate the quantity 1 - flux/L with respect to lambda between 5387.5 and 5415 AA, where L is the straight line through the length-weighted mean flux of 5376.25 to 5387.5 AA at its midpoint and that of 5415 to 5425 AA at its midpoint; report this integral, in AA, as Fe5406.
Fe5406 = 3.28 AA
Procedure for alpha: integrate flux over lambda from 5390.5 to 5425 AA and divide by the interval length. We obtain 0.881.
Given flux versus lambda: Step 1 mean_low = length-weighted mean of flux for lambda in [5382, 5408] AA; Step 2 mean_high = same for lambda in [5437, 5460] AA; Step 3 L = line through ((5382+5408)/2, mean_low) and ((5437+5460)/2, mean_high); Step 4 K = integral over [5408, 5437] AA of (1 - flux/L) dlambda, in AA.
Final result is -1.14 AA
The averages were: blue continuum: 0.875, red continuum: 0.873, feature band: 0.908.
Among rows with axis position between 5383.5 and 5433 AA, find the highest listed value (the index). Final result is 1.04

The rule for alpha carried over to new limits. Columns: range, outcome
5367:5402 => 0.888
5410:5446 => 0.927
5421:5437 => 0.908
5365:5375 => 0.806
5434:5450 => 0.885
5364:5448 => 0.893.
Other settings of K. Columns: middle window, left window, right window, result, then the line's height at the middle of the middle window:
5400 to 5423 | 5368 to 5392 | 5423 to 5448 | 0.5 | 0.906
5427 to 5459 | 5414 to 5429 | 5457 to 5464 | 2.0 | 0.926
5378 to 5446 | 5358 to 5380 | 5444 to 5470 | -3.2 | 0.866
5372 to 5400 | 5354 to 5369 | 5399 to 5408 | -0.7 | 0.883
